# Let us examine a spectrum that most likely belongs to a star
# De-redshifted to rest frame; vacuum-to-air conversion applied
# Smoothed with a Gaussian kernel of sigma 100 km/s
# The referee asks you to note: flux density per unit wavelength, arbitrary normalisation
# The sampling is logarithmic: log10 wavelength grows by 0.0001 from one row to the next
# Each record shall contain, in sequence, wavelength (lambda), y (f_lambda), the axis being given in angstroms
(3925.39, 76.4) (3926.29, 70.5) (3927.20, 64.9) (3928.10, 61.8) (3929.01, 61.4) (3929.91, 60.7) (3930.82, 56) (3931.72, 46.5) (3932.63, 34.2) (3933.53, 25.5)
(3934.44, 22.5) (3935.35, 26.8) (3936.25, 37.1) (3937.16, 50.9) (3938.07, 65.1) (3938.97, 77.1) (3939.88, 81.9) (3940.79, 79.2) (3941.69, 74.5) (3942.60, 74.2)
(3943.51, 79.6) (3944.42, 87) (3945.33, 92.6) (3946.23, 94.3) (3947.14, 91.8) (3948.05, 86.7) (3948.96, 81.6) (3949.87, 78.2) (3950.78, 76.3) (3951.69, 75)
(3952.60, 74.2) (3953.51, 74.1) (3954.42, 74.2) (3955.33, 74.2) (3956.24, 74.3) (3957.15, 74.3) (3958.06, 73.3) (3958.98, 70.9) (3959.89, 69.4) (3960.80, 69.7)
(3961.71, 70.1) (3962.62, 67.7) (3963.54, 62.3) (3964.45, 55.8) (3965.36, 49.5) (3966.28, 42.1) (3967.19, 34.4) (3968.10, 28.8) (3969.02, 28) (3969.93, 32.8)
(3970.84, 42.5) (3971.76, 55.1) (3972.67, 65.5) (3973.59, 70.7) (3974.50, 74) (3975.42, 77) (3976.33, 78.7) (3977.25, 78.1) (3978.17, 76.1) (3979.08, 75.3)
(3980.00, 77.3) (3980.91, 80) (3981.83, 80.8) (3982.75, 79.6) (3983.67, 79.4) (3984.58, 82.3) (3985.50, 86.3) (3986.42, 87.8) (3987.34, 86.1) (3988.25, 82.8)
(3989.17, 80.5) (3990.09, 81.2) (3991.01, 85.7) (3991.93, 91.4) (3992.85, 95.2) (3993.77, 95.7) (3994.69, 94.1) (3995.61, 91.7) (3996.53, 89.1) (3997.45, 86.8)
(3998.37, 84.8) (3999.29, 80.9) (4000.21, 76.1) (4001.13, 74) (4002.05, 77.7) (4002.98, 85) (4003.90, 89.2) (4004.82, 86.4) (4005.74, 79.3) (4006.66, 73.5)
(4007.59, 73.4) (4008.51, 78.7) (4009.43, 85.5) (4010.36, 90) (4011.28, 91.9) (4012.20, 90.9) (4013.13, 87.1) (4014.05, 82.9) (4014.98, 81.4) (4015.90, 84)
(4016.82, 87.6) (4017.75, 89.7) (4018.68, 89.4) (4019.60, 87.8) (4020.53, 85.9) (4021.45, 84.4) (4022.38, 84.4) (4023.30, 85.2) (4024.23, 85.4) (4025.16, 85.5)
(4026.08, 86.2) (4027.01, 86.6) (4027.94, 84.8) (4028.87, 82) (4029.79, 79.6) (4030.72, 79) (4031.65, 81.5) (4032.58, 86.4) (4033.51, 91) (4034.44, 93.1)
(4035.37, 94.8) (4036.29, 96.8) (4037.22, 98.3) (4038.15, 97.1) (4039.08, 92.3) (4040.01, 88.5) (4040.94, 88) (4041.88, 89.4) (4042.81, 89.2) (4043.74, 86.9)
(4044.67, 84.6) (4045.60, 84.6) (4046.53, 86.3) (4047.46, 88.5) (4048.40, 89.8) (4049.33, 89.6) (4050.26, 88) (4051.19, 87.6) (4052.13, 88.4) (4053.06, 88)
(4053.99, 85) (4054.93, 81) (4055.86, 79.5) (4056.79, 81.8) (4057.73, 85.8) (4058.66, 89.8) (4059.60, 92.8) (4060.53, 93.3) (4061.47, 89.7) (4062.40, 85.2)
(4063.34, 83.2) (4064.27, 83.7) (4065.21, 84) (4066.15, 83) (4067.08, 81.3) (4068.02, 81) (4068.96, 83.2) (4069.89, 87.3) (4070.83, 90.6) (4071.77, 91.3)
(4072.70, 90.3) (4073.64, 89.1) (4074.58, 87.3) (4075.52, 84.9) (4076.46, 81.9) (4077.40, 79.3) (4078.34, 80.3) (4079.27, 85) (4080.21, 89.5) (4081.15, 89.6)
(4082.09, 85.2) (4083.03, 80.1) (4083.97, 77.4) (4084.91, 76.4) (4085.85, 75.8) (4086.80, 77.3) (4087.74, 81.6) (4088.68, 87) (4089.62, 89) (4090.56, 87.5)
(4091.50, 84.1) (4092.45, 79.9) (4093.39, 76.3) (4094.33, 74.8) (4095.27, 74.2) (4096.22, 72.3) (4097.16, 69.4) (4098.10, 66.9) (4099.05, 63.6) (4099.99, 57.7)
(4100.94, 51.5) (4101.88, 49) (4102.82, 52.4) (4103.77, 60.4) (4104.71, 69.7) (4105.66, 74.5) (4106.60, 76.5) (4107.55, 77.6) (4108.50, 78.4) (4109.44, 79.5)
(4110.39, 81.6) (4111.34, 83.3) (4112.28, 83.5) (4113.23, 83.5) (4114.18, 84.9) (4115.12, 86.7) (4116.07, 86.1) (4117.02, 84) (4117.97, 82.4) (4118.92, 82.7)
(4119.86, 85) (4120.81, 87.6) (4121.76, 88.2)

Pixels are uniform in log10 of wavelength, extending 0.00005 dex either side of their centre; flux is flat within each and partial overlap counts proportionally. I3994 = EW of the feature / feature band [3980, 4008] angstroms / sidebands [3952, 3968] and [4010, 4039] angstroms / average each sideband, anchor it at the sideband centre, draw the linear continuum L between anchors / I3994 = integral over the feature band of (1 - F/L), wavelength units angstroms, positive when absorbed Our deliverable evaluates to -2.7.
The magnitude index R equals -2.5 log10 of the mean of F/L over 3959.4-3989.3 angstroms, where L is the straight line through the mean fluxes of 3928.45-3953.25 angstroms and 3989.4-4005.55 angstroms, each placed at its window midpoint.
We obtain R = 0.17 mag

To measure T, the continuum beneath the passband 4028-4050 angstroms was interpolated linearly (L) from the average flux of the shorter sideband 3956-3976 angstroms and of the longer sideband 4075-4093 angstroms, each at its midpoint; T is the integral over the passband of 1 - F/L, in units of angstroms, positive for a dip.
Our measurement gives -4.5 angstroms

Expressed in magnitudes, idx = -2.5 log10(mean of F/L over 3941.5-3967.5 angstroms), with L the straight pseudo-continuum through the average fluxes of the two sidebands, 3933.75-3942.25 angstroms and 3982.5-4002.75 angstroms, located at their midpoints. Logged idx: -0.13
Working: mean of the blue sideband 56.6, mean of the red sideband 85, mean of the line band 72.7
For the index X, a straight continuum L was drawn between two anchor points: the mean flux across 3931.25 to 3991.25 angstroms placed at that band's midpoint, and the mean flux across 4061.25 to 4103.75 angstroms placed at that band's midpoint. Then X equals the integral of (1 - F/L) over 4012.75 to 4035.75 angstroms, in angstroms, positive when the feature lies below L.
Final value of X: -3.7 angstroms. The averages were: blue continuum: 68.2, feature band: 85.8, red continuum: 79.1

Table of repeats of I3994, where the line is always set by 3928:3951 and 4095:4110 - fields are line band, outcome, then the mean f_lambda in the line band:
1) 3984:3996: -3.9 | 87.7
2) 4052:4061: -2.7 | 86.5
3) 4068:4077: -2.7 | 86.9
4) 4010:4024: -4.3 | 86.8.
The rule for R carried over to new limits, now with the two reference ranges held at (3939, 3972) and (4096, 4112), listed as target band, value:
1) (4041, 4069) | -0.25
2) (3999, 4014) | -0.20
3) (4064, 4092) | -0.22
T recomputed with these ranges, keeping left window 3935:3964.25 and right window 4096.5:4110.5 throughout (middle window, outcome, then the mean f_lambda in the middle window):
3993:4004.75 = -2.4 angstroms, 85.7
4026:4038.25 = -3.2 angstroms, 88.2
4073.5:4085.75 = -2.7 angstroms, 83.2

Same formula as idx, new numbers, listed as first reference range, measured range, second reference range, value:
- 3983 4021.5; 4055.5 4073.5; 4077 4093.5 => -0.04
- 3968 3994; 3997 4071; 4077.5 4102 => -0.14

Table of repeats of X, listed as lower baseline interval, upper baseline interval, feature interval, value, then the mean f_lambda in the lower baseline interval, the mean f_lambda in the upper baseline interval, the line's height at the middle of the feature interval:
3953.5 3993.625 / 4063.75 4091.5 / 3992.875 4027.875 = -4.8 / 70.1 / 84.1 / 75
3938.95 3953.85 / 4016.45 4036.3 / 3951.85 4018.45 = 6.6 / 81.2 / 86.5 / 83.8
